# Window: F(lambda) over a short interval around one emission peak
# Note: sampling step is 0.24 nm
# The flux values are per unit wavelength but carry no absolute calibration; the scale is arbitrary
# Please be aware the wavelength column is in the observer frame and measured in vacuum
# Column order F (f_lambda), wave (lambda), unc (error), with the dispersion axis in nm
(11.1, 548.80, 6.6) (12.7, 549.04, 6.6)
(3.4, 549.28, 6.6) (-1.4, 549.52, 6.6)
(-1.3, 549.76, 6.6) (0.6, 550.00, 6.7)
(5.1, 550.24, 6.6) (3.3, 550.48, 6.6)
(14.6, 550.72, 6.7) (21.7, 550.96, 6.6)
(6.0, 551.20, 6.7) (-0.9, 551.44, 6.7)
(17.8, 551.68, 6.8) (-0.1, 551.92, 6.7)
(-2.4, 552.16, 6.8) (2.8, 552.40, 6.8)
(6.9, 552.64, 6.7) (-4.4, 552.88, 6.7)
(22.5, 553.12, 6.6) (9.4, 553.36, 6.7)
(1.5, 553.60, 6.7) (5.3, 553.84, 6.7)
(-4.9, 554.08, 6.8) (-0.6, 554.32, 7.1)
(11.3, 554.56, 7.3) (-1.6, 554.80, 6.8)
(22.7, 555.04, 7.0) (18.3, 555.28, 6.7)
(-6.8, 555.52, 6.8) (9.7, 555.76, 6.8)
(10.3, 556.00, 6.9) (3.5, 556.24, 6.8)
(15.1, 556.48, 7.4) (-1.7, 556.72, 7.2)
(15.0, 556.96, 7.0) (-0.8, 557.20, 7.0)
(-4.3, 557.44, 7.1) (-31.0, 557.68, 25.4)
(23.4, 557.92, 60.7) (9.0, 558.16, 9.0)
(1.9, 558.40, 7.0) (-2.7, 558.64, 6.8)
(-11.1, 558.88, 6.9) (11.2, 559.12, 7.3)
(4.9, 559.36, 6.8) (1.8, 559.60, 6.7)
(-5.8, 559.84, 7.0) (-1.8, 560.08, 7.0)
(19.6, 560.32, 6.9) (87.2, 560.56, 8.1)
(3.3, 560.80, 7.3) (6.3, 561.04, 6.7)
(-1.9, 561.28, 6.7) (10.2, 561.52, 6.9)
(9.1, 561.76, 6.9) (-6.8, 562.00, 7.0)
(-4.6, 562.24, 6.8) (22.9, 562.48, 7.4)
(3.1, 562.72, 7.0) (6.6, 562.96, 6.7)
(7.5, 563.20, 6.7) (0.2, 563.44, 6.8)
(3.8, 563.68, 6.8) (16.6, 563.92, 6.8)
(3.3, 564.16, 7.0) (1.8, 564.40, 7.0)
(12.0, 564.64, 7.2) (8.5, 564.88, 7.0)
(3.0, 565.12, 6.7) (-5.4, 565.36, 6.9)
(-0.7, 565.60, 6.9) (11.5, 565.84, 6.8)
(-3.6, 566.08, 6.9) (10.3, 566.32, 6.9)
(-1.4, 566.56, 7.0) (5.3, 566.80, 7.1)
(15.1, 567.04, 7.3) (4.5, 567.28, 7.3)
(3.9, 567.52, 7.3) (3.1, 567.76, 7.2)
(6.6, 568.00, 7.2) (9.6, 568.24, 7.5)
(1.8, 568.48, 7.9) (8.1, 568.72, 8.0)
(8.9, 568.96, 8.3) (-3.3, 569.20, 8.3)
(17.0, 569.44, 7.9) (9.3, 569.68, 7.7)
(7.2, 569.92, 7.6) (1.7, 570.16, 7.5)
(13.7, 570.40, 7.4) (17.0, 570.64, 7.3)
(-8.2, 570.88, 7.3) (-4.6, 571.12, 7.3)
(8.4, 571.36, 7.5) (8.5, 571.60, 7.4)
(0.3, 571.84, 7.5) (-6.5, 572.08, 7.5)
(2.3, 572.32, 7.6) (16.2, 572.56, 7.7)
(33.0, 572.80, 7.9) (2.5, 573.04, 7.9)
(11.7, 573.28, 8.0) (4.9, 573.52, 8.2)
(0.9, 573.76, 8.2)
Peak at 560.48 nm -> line [O III]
